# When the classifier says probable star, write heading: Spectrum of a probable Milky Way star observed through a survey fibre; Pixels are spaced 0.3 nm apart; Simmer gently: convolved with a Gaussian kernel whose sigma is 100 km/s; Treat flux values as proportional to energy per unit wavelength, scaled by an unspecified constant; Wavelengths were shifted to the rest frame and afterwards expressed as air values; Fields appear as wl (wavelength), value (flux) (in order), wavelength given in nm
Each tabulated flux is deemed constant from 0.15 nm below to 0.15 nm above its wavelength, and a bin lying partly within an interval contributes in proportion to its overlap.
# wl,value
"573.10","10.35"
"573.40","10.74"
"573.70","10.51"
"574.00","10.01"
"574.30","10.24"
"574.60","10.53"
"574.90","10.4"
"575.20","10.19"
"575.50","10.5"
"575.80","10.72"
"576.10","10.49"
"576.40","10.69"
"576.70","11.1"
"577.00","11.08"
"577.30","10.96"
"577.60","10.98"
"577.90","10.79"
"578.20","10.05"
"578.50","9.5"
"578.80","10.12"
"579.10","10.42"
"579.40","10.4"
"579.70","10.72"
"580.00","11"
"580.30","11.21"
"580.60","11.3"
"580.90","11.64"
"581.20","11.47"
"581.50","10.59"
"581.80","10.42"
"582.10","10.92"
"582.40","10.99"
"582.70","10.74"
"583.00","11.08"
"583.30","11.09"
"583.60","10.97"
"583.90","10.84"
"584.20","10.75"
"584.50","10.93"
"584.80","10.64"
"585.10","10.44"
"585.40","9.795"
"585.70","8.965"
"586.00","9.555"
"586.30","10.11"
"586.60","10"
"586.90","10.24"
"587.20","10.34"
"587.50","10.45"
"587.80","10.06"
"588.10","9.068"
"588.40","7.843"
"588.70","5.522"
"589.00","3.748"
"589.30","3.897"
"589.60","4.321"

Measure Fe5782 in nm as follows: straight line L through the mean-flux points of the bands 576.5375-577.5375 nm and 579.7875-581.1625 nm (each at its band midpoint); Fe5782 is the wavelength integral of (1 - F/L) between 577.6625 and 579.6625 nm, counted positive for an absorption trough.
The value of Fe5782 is 0.16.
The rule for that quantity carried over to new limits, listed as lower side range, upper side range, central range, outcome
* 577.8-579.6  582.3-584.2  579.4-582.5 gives -0.13 nm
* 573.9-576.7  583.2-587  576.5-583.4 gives -0.27 nm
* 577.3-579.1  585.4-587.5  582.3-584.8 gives -0.21 nm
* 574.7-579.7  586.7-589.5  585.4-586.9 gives -0.25 nm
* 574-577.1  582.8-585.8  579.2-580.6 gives -0.04 nm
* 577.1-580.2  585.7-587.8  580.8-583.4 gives -0.17 nm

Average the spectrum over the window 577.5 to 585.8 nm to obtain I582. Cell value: 10.7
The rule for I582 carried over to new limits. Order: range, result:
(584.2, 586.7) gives 10.1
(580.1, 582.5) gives 11.1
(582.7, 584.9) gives 10.9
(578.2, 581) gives 10.6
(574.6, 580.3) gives 10.6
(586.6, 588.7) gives 9.39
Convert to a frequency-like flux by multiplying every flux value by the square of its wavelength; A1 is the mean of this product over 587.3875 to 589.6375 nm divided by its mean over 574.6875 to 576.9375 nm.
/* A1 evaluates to 0.7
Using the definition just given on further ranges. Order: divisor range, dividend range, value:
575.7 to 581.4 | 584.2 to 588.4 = 0.95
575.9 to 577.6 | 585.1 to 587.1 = 0.93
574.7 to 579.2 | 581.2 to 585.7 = 1.04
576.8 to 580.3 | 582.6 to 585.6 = 1.03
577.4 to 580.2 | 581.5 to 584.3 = 1.05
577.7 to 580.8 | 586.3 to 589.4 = 0.81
